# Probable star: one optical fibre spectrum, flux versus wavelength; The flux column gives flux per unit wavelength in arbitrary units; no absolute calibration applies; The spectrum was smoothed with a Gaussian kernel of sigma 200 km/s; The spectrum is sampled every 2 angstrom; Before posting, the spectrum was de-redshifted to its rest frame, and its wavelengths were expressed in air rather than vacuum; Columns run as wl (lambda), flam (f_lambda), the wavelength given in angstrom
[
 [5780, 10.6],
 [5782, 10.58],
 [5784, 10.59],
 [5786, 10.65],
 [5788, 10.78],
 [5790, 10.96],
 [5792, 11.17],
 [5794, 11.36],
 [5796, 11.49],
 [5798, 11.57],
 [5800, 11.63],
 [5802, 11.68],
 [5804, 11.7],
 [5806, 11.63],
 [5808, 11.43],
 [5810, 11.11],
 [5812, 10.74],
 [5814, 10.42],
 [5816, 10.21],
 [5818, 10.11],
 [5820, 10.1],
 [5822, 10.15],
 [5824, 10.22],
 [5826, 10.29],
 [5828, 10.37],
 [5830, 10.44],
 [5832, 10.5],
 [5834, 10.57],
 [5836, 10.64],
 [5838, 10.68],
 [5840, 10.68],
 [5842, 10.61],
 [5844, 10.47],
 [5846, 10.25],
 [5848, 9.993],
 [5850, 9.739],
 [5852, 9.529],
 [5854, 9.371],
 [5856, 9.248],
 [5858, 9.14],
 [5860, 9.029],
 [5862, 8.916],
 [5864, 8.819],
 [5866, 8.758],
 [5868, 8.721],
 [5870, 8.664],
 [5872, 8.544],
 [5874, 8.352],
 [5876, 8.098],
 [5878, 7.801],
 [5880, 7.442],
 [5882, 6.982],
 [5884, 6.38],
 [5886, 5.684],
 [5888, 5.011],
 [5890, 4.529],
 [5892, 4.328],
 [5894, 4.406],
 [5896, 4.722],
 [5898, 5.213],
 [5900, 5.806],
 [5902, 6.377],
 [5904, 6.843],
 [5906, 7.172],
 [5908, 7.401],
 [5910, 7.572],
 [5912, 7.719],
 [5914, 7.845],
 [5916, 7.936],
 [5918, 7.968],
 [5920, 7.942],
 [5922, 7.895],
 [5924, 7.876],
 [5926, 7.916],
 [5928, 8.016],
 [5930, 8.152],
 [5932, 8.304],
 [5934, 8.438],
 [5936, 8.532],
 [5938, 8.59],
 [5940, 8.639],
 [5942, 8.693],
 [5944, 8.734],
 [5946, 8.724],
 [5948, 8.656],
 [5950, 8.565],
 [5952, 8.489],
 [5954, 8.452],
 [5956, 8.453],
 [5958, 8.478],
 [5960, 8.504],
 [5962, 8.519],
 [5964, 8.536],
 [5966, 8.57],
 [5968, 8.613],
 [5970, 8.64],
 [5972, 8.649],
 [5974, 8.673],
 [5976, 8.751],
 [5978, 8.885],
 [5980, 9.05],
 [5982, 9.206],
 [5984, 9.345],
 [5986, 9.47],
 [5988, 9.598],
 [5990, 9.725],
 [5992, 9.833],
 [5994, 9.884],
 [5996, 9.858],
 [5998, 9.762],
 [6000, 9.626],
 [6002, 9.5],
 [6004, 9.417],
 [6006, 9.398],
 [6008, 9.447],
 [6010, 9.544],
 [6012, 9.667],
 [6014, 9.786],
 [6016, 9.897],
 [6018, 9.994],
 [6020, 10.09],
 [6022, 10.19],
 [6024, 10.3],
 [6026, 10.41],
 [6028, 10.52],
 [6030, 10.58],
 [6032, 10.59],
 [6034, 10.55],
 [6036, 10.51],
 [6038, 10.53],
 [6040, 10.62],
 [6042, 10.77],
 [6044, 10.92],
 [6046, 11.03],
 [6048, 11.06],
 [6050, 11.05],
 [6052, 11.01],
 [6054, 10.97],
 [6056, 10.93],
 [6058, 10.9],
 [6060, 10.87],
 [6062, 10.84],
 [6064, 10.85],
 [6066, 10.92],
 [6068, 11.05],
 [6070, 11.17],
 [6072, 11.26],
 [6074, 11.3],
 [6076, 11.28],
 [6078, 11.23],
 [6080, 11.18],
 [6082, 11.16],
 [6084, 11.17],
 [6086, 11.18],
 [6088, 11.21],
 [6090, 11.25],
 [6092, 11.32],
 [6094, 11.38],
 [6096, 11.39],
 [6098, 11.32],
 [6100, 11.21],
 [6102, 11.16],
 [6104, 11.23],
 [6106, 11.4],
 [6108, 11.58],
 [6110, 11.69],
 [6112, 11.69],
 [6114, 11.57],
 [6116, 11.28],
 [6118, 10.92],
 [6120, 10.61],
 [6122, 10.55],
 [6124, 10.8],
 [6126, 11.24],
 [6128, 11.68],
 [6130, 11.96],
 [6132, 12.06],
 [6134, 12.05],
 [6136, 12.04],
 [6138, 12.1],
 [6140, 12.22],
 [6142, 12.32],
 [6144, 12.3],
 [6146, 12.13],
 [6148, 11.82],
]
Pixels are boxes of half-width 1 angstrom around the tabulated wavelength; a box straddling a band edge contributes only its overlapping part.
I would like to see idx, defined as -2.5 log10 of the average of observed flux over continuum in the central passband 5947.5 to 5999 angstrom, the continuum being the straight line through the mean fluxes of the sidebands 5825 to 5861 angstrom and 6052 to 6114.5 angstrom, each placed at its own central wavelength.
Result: 0.191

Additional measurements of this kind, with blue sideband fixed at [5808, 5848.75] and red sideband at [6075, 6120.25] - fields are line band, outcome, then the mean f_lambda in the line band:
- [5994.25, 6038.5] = 0.107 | 10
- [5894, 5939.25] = 0.403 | 7.4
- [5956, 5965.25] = 0.266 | 8.5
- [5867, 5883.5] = 0.302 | 8.02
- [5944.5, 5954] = 0.250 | 8.6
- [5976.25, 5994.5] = 0.165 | 9.4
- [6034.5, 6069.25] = 0.027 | 10.9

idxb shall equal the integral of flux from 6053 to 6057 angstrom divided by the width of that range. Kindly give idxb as 10.9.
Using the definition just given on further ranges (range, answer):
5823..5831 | 10.3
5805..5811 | 11.4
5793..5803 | 11.5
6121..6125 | 10.7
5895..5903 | 5.53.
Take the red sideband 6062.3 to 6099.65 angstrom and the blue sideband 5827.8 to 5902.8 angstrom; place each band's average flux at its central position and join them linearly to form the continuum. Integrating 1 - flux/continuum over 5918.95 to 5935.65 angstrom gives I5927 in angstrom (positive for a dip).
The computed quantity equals 1.9 angstrom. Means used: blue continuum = 8.27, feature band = 8.09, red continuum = 11.2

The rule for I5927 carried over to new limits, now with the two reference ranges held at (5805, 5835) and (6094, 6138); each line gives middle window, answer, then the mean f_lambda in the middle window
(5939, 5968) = 6.28 angstrom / 8.57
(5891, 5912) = 9.20 angstrom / 6.07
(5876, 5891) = 6.08 angstrom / 6.38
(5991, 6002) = 1.29 angstrom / 9.77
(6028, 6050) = 0.92 angstrom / 10.7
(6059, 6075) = 0.34 angstrom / 11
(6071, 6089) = 0.15 angstrom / 11.2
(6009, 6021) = 1.39 angstrom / 9.83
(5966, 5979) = 2.73 angstrom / 8.69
